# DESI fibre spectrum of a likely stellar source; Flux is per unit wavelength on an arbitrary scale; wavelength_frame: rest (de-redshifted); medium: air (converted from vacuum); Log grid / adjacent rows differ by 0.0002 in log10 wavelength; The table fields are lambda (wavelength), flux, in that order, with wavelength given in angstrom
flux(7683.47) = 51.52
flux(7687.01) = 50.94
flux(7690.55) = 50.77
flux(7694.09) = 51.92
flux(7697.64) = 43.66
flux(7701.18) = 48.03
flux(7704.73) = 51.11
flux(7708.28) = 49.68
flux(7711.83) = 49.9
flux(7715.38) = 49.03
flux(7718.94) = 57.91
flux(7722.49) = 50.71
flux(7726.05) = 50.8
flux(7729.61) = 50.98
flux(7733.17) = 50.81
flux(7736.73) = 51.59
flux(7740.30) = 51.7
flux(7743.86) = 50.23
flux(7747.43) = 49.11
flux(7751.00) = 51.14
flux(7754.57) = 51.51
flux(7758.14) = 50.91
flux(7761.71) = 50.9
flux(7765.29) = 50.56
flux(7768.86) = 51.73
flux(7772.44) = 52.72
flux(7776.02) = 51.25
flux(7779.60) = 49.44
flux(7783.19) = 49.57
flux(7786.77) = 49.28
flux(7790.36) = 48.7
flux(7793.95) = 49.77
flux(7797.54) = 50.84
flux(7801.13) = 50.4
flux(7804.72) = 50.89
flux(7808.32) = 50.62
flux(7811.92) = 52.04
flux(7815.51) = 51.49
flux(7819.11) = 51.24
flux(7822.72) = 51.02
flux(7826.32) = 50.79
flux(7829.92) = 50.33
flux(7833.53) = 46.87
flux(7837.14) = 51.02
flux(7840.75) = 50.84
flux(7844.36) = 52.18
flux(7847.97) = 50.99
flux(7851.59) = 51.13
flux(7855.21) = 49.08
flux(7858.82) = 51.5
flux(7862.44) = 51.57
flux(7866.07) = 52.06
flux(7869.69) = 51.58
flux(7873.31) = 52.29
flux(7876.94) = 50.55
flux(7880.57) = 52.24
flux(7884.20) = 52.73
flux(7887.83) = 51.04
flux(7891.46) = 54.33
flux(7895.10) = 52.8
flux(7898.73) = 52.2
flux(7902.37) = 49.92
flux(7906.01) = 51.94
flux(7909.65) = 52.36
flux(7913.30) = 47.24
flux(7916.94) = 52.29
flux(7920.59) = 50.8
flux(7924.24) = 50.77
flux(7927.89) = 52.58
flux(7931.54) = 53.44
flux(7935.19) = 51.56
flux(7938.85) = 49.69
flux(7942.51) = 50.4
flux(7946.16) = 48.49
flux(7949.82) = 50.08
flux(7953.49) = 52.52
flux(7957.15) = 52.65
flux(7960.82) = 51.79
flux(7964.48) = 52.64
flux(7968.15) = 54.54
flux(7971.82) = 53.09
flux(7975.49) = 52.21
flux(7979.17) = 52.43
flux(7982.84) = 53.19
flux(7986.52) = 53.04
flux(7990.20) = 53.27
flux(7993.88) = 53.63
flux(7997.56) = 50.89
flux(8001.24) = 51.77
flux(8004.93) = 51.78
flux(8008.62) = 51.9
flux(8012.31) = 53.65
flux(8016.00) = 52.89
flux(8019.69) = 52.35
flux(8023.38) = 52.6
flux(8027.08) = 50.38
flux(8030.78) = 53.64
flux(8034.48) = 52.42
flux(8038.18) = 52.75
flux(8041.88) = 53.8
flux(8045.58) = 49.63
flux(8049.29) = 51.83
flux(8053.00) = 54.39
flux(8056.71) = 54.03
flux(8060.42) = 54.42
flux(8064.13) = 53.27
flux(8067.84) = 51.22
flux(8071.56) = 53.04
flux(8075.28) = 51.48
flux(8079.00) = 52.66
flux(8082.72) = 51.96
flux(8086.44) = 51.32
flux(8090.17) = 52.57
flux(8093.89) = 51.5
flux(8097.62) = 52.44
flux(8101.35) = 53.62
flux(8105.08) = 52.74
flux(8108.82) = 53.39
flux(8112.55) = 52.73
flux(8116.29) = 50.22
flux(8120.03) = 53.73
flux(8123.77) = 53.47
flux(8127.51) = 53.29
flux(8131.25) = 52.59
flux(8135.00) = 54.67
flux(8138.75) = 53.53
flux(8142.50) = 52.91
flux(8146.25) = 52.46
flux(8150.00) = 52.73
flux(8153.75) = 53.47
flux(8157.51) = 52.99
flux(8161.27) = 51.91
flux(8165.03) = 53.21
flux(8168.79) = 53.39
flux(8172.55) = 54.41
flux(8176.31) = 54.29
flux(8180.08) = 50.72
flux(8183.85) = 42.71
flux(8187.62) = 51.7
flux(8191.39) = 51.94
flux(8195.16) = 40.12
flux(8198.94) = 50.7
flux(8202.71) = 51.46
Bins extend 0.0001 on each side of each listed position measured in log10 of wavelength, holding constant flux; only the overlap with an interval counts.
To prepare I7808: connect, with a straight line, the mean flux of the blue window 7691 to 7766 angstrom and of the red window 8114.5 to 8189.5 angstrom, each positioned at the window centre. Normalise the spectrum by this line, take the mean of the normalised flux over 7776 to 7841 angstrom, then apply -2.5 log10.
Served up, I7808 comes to 0.01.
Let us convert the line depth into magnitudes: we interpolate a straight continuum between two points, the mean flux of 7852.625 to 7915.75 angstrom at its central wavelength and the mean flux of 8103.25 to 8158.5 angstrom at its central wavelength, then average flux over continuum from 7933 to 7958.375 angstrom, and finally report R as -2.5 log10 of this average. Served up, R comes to 0.02 mag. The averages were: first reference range 51.5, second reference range 53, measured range 50.8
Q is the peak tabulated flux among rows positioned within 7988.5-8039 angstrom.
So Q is 53.65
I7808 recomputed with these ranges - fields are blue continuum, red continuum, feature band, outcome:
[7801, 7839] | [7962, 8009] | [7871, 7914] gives -0.01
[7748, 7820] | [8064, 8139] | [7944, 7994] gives -0.01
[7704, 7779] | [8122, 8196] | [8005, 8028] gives -0.01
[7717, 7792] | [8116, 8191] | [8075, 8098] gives 0.00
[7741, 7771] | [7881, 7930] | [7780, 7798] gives 0.03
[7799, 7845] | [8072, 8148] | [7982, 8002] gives -0.02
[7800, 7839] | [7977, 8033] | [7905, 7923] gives 0.01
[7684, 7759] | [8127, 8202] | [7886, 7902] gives -0.03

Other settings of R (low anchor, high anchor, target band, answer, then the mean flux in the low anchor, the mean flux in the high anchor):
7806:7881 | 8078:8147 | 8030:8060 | -0.01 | 51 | 52.7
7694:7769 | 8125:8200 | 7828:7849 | 0.01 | 50.6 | 51.7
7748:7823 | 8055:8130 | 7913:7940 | 0.01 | 50.7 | 52.7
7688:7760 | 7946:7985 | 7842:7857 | 0.01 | 50.6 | 52.3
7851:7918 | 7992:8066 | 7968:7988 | -0.02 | 51.5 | 52.6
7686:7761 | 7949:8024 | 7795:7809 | 0.01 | 50.6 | 52.6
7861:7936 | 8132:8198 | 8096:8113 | -0.03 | 51.7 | 51.6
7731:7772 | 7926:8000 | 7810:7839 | 0.02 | 51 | 52.1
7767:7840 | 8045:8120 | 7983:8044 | -0.01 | 50.5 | 52.5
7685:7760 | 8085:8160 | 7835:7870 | 0.00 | 50.6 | 52.8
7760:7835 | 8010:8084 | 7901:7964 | 0.01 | 50.5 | 52.6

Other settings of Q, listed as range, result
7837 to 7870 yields 52.18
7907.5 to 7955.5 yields 53.44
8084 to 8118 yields 53.62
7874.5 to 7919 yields 54.33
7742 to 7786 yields 52.72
